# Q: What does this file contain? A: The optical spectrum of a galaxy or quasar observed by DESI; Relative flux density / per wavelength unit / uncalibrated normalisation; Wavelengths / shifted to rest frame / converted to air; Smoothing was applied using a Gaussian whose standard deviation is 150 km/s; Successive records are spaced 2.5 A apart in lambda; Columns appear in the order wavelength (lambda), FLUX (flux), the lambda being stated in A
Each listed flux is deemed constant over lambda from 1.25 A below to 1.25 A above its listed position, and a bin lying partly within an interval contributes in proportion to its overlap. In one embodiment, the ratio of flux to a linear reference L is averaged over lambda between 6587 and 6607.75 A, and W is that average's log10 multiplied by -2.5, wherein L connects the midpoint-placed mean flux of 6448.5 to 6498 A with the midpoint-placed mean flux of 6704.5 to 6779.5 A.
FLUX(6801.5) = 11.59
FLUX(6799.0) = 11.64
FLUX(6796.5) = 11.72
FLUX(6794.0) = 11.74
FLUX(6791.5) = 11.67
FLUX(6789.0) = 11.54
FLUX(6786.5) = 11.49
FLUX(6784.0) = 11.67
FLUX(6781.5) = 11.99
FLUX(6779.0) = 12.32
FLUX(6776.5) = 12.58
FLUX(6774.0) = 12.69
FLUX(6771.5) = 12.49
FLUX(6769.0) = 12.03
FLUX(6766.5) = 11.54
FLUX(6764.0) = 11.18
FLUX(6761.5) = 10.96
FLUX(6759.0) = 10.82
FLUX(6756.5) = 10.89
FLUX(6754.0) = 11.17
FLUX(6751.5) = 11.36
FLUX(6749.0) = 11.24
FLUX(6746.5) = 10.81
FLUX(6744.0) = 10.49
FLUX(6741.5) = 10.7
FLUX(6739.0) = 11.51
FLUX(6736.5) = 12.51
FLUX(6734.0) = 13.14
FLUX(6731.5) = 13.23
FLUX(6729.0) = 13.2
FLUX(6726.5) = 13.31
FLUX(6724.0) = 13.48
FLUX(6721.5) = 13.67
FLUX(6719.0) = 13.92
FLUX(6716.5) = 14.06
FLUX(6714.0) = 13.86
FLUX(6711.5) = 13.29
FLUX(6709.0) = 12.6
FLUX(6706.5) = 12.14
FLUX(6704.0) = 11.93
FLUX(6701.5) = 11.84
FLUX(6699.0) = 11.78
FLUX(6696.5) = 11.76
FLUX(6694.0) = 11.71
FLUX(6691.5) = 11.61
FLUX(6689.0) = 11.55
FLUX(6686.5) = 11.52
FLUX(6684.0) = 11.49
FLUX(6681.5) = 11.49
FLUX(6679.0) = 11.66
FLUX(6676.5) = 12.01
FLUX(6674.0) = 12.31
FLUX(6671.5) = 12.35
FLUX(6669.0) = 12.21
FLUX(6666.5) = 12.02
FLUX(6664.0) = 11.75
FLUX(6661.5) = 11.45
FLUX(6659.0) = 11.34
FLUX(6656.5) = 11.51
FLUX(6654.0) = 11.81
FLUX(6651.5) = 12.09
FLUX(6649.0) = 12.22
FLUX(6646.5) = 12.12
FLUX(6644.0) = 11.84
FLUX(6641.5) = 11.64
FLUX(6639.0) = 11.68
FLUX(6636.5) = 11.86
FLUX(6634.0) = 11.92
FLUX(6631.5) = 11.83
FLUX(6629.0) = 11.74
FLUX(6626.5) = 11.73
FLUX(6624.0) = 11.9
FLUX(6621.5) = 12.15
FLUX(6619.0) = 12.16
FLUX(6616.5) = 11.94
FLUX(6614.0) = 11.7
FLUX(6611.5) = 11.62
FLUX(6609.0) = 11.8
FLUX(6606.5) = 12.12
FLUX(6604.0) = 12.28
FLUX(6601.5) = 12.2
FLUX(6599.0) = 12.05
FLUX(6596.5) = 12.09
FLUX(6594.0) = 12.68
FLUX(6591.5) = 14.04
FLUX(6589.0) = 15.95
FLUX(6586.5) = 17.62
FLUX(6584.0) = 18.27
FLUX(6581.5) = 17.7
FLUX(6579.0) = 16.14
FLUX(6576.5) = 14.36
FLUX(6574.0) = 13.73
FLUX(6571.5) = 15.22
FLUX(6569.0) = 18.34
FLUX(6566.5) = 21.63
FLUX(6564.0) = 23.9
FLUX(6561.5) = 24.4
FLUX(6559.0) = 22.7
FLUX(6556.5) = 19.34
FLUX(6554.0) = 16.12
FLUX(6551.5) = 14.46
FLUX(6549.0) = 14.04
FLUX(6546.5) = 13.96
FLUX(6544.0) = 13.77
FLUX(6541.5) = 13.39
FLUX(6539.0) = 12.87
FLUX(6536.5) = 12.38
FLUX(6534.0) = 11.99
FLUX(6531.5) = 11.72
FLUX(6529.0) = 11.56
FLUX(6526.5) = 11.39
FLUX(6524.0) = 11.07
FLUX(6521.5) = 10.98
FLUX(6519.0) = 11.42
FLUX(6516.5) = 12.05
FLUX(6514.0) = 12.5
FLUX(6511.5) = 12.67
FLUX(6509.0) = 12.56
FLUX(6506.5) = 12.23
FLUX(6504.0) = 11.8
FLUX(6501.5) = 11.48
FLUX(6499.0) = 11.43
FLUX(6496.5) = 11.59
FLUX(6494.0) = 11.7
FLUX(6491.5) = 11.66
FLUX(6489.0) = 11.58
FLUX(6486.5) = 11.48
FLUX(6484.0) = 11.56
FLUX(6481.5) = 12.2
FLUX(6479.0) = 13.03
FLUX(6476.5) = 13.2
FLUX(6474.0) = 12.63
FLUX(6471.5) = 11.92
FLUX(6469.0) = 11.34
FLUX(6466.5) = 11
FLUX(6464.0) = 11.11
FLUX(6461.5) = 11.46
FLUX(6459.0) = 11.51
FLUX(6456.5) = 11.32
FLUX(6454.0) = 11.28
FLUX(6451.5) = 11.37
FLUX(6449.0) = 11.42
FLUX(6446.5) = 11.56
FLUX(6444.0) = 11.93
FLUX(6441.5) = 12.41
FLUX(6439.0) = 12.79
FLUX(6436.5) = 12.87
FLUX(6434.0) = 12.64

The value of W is -0.10 mag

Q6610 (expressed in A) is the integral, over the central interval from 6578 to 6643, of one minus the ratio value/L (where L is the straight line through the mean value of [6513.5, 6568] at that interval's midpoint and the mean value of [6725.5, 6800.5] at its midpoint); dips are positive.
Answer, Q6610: 4.5 A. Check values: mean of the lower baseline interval 14.9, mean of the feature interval 13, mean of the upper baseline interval 11.8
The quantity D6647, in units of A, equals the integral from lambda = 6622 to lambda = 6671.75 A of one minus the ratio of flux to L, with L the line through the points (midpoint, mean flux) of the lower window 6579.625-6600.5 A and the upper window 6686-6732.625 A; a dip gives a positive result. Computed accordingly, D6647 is 7.39 A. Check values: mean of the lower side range 15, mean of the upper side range 12.7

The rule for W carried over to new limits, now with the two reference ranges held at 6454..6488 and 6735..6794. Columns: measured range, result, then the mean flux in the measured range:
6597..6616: -0.03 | 12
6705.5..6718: -0.14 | 13.2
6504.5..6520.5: -0.04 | 12.2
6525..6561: -0.23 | 14.5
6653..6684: -0.02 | 11.8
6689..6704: -0.01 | 11.7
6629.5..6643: -0.01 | 11.8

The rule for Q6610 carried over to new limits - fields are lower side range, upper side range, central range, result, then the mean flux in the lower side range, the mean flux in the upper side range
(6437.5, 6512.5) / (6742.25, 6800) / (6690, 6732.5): -4.3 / 11.8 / 11.6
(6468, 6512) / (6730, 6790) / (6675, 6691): 0.2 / 12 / 11.7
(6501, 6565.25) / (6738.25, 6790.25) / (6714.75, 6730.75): -2.2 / 14.1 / 11.5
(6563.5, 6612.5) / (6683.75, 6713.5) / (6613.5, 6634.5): 3.2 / 15.1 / 12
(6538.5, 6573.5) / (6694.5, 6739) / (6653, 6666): 2.6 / 17.5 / 12.9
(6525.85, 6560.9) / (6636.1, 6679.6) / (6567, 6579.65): -1.9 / 14.5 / 11.9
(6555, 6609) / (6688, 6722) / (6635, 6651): 2.8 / 16.4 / 12.5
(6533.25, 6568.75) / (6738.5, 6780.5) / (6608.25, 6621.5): 2.9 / 16.9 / 11.5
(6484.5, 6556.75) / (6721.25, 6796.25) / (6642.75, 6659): 0.4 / 12.5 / 11.9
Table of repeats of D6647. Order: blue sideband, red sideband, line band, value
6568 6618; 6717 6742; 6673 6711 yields 4.1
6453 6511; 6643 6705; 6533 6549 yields -1.8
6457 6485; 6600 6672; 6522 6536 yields 0.4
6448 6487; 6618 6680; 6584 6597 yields -3.4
